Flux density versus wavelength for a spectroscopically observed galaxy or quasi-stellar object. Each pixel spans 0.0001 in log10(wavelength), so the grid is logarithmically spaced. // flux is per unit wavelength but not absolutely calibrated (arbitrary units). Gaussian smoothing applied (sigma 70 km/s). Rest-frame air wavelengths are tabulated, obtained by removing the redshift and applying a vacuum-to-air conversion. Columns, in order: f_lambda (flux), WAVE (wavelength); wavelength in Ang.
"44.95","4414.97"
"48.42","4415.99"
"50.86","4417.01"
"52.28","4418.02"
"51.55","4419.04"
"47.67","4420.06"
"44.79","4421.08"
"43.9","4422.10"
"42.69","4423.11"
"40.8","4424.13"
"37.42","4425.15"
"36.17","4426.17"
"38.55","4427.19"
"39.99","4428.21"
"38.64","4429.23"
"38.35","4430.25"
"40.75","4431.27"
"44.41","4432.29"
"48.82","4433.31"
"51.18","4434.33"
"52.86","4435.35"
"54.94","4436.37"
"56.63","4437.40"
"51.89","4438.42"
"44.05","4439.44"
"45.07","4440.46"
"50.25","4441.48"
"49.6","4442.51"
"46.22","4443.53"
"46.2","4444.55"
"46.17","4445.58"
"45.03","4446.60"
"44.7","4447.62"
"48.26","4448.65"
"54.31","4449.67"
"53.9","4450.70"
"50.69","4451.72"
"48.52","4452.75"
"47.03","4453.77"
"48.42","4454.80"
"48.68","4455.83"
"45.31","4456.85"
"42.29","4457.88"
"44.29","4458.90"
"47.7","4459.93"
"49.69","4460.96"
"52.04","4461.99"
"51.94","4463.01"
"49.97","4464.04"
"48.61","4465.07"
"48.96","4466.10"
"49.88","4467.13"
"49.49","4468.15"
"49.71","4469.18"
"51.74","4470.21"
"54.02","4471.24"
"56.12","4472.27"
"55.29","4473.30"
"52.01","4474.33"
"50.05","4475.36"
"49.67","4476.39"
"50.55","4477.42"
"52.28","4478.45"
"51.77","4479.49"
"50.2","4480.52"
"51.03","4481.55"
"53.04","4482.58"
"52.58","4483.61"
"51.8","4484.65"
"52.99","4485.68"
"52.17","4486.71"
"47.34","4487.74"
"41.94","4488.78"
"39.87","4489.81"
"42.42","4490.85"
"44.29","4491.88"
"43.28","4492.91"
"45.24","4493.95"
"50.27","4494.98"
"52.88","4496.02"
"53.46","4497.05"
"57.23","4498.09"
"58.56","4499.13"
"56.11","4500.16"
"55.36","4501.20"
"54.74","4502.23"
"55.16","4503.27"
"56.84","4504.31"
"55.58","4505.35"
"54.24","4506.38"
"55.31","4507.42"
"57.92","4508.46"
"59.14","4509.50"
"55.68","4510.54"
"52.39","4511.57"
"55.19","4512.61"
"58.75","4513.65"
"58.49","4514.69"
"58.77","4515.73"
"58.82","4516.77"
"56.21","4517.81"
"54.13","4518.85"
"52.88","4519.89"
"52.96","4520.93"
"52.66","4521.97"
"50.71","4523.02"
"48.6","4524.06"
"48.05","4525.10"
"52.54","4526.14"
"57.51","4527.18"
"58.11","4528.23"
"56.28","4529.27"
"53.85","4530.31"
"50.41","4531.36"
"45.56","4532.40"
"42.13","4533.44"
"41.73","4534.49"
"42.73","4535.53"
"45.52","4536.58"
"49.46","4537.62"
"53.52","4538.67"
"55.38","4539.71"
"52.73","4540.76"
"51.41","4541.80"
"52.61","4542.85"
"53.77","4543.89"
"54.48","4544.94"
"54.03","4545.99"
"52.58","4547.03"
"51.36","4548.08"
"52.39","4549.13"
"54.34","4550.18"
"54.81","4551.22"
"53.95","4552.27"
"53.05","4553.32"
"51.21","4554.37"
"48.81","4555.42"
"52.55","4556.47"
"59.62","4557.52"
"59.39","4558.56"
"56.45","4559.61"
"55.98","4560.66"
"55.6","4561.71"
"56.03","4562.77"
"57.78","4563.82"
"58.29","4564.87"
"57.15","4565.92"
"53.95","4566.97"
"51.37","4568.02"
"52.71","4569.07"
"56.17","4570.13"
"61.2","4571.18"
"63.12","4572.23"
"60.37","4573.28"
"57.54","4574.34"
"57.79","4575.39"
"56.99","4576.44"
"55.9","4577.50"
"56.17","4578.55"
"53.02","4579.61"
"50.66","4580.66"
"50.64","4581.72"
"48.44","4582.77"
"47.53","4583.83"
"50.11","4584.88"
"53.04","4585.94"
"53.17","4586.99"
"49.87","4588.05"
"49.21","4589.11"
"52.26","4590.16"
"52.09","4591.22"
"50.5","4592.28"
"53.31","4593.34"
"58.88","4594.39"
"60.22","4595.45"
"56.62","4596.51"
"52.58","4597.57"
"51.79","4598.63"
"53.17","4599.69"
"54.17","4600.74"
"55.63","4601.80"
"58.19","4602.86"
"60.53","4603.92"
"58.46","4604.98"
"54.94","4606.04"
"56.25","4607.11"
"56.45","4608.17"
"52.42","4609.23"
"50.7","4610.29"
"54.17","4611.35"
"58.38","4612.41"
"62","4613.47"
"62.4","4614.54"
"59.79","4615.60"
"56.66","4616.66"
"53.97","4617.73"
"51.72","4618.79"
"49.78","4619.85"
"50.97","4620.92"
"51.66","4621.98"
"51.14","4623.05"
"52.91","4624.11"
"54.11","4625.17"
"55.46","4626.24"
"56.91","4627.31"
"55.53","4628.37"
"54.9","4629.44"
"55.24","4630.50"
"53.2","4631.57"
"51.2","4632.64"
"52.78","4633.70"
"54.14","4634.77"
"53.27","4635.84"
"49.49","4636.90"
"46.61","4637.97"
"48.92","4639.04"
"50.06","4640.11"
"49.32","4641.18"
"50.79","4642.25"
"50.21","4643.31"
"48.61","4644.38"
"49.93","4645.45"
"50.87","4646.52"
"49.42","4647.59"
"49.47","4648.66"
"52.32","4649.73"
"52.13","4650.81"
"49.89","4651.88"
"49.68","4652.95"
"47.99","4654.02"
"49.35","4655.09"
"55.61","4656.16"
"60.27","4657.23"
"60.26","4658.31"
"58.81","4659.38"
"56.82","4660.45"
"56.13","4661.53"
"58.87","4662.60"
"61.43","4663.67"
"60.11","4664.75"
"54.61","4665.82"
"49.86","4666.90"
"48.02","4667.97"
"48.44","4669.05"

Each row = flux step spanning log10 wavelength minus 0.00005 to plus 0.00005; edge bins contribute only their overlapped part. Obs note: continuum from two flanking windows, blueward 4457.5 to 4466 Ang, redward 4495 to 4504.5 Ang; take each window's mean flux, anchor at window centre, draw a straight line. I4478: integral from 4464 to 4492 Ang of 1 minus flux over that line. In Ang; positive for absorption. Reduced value 0.65 Ang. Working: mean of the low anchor 48.4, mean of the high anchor 55.2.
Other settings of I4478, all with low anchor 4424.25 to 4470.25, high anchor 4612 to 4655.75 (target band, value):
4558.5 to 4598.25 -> -3.0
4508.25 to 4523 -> -2.0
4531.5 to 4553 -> -0.4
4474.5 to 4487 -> -0.9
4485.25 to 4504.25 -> -0.7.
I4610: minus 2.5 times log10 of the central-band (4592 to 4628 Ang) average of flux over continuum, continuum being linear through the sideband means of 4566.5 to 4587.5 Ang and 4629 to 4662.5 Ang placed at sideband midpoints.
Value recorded -0.036 mag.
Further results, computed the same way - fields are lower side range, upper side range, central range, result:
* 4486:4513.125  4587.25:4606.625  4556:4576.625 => -0.06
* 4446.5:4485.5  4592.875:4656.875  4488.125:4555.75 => -0.02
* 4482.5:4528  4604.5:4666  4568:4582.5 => -0.05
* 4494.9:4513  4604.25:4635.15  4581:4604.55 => 0.03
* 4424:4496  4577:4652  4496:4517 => -0.14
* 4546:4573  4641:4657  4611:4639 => -0.05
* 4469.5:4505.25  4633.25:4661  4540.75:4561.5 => -0.05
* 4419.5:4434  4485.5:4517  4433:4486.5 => -0.08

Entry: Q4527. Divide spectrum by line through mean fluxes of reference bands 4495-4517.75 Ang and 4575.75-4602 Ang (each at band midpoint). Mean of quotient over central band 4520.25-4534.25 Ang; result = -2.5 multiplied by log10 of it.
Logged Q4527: 0.08 mag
